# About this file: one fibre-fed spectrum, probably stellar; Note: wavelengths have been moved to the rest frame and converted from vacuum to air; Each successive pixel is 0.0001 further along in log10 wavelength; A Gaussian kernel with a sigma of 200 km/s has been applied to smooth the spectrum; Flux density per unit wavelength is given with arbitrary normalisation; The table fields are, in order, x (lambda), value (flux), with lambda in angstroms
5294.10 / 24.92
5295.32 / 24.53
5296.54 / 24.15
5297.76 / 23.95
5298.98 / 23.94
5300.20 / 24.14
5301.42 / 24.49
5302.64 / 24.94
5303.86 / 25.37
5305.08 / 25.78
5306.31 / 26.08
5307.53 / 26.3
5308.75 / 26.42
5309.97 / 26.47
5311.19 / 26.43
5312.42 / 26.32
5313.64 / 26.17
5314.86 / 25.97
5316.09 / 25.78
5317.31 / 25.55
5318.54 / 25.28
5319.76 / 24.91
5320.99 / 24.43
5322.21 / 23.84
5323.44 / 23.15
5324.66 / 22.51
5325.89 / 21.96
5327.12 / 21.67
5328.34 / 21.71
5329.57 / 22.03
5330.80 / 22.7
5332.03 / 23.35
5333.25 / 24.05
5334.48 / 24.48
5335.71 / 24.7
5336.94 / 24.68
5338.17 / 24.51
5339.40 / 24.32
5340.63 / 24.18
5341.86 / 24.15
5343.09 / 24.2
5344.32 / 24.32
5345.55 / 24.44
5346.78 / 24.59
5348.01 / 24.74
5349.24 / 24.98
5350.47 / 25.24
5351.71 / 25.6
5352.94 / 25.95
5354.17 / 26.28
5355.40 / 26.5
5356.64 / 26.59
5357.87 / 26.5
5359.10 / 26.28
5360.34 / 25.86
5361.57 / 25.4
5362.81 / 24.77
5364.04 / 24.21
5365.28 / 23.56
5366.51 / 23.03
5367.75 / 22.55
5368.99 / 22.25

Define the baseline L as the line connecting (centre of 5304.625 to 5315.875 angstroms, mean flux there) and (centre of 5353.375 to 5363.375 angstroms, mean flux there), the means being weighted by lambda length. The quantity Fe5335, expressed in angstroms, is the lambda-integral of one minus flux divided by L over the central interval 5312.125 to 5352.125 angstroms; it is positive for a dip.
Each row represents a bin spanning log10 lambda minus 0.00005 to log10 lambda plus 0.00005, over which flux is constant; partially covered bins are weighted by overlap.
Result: 2.9 angstroms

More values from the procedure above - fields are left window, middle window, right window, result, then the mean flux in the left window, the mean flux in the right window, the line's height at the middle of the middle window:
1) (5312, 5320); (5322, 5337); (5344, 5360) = 1.5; 25.7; 25.6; 25.7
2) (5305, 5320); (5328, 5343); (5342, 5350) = 0.7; 26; 24.6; 25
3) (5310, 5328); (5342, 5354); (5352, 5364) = 0.3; 24.6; 25.9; 25.6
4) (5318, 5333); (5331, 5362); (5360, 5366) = -1.3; 23.1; 24.7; 24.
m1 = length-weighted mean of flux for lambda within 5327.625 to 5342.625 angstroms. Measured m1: 23.7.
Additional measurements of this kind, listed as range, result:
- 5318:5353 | 24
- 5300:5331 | 24.7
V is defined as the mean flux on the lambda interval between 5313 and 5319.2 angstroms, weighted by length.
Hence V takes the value 25.8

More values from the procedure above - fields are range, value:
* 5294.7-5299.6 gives 24.1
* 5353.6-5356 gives 26.4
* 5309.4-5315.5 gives 26.3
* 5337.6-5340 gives 24.4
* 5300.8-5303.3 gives 24.8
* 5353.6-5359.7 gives 26.4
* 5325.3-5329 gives 21.8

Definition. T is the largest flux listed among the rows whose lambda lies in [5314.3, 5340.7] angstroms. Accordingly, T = 25.97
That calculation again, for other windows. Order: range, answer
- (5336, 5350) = 24.98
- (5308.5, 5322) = 26.47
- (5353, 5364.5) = 26.59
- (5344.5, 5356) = 26.5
